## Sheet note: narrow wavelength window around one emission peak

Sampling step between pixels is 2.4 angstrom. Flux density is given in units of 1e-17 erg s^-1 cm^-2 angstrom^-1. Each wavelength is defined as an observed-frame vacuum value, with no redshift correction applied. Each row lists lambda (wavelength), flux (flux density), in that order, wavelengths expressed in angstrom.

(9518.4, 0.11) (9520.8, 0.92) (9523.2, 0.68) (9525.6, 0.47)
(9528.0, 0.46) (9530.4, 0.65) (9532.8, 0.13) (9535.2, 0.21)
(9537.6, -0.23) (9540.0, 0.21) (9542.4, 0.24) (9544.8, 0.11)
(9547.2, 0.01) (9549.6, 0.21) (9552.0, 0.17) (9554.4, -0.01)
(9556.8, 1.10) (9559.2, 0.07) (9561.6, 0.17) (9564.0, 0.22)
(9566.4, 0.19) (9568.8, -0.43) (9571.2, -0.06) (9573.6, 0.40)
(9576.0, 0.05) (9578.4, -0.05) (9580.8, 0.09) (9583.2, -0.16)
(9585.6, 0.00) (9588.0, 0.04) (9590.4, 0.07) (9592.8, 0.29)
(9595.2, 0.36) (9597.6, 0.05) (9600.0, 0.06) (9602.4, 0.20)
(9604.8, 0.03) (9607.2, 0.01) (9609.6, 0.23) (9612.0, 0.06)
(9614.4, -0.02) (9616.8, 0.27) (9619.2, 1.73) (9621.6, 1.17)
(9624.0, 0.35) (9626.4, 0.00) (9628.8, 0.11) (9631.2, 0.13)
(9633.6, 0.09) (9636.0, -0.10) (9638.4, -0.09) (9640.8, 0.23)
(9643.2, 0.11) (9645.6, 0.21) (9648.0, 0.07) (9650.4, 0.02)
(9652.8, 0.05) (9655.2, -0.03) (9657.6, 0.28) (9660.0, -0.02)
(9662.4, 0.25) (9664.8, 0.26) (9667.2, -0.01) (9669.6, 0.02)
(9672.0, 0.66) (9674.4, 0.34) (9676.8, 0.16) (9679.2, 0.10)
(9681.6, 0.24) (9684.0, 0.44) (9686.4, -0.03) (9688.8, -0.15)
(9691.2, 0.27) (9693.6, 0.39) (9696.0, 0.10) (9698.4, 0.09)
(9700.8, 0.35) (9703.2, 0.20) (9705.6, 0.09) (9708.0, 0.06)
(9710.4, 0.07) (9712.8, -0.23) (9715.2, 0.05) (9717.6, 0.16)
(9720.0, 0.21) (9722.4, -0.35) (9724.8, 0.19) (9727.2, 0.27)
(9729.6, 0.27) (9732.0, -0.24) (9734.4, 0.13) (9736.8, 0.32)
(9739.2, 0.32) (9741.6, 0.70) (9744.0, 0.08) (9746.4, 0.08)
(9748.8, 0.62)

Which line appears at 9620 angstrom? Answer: [O III]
